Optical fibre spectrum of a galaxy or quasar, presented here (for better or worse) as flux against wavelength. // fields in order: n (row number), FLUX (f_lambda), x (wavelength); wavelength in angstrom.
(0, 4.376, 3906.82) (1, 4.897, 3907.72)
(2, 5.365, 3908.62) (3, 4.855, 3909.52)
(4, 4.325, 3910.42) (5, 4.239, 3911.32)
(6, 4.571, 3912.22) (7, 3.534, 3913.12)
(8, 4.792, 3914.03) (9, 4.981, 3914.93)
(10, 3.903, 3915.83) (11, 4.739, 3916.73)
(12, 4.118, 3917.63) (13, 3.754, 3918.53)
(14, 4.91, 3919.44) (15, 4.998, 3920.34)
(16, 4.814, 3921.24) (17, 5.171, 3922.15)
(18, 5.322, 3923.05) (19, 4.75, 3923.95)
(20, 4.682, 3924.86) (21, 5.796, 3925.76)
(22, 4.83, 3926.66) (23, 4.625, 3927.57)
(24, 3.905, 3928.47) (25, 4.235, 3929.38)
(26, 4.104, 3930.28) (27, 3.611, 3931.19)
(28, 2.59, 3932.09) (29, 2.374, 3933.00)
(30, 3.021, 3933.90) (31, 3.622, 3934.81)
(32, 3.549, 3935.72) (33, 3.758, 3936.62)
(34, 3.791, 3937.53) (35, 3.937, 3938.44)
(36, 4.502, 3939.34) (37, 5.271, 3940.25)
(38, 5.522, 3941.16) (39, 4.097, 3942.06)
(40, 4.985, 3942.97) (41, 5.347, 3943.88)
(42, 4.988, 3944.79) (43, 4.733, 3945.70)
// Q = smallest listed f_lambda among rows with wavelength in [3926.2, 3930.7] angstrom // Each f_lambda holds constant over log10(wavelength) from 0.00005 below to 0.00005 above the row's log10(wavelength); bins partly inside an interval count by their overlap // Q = 3.905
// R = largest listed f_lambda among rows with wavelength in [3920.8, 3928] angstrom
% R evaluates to 5.796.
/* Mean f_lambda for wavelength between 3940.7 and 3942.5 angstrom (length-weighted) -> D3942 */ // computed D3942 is 4.83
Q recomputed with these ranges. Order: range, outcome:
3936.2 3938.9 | 3.758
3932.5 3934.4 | 2.374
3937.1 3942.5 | 3.791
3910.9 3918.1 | 3.534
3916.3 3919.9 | 3.754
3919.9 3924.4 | 4.75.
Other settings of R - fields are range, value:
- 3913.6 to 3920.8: 4.998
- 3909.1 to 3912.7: 4.855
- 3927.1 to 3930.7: 4.625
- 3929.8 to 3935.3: 4.104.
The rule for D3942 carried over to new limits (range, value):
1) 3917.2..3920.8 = 4.45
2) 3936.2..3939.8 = 4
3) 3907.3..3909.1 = 5.13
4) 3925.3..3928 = 5.09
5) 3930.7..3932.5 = 3.13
